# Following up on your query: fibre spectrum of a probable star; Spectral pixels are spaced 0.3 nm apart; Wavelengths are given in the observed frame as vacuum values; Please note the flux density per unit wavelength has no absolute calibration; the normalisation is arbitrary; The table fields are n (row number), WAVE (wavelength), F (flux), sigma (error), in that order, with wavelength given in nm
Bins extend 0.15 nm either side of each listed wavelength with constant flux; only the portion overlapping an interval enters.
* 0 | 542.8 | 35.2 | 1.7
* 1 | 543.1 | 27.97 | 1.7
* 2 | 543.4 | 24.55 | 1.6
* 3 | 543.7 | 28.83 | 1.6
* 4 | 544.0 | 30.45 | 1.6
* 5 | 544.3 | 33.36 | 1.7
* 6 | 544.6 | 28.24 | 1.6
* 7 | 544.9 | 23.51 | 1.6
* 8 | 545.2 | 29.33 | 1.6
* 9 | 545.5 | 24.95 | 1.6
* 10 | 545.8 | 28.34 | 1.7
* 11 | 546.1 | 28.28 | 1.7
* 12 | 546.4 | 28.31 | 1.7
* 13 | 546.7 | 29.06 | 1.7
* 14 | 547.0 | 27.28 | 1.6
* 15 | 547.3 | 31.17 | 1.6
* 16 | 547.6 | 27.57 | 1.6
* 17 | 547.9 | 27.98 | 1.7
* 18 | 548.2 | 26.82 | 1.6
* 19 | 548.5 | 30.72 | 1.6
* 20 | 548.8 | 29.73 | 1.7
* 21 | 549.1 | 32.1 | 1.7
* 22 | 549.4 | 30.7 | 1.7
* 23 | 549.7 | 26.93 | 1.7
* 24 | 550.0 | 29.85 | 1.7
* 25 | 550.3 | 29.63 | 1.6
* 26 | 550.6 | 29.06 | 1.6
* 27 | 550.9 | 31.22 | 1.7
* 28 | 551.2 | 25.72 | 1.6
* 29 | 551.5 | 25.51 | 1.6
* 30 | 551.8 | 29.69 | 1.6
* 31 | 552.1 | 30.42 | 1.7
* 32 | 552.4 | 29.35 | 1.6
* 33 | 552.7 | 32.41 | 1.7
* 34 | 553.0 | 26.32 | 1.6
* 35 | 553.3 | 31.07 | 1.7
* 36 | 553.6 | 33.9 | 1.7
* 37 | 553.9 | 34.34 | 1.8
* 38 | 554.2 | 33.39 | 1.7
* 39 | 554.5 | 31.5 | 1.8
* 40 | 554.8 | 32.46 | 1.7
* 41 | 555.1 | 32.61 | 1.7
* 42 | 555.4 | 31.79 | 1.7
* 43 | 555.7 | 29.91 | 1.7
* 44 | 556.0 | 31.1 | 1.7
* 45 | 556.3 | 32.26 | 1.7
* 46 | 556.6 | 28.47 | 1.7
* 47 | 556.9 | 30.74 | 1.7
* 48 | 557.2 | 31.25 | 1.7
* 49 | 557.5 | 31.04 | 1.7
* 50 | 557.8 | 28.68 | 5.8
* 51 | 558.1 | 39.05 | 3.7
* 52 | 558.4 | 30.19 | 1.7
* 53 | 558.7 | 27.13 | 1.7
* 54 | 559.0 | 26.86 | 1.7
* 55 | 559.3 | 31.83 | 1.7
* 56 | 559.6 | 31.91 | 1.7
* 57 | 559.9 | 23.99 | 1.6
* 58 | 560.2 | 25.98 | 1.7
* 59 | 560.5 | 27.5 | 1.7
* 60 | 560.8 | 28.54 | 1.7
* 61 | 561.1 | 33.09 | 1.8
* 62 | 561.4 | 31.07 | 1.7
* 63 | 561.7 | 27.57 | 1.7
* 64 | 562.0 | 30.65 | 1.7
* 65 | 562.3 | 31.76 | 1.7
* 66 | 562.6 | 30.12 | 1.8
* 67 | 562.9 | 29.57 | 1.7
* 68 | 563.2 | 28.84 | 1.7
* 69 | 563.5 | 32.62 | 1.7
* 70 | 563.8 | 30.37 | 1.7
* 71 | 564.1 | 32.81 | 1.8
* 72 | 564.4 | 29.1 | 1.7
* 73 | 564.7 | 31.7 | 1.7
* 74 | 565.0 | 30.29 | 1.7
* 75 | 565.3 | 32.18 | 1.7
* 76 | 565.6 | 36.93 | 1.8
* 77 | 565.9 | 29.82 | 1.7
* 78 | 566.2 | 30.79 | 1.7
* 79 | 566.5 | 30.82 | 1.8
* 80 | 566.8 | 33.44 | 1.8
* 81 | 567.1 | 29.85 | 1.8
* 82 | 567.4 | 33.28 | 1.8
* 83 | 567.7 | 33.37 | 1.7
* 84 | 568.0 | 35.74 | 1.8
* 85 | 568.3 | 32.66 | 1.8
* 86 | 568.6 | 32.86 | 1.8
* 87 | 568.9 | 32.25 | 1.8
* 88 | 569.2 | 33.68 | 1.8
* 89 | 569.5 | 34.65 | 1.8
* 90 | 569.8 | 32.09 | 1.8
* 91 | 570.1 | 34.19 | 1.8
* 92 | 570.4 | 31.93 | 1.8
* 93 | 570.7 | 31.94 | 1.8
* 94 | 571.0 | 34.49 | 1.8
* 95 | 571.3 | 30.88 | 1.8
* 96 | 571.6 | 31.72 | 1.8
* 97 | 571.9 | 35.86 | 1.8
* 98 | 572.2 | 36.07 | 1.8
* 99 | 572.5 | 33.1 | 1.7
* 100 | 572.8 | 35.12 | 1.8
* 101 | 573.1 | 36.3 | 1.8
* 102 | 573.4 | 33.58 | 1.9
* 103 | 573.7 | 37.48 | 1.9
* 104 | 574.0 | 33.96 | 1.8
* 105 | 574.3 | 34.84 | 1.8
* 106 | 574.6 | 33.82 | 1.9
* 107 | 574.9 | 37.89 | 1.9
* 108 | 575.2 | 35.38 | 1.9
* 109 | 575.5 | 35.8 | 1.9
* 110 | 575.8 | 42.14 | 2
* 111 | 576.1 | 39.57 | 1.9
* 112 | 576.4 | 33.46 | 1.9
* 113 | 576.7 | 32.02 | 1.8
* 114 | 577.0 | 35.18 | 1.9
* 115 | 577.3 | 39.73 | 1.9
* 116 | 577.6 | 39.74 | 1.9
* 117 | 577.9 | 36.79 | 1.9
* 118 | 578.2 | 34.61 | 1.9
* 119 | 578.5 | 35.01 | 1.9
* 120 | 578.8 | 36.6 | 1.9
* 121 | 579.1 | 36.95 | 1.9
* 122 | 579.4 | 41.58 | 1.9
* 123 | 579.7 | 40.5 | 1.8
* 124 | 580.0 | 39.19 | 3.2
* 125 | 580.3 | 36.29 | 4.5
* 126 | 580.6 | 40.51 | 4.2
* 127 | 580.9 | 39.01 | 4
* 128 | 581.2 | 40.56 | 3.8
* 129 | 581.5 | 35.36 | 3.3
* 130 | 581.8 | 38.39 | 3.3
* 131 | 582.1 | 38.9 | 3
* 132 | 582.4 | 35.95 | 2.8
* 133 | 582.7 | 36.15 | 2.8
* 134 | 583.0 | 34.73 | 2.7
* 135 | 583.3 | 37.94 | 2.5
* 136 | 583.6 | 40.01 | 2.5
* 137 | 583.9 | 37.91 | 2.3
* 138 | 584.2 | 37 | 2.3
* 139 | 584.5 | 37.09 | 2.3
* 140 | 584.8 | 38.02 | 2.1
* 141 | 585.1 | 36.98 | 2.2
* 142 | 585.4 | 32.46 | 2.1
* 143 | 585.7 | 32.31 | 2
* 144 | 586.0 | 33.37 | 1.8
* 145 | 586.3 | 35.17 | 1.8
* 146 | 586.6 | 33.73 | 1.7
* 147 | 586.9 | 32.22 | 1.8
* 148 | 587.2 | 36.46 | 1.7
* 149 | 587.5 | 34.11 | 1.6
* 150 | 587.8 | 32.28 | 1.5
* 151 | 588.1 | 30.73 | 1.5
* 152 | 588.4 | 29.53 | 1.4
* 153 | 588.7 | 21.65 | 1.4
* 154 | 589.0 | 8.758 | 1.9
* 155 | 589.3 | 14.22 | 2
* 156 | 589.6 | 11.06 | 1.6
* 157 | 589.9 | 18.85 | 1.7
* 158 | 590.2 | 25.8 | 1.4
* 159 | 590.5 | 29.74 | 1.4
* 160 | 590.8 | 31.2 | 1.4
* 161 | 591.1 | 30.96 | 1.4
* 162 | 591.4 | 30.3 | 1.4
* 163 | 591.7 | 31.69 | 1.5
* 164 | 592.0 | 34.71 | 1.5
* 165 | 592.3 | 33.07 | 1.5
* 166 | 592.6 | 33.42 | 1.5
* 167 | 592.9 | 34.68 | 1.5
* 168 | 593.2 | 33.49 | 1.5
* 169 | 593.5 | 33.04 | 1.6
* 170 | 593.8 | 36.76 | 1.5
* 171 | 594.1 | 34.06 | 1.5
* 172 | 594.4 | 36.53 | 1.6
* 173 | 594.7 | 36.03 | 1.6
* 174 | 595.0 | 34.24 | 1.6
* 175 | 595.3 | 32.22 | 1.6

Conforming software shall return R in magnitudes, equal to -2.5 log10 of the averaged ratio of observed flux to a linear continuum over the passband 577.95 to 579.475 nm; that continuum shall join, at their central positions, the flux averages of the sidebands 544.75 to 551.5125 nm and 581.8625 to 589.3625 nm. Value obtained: -0.14 mag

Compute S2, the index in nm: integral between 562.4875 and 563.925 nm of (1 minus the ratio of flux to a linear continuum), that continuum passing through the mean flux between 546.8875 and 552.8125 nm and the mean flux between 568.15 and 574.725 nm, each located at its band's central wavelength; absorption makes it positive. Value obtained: 0.08 nm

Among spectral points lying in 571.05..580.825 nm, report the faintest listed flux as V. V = 30.88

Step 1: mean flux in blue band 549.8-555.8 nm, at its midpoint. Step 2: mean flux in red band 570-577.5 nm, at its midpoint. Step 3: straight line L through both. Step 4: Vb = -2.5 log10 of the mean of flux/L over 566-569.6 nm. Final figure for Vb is 0.04 mag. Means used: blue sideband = 30.5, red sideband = 35.1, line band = 32.7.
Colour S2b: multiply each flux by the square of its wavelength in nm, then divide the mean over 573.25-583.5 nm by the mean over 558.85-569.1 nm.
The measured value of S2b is 1.3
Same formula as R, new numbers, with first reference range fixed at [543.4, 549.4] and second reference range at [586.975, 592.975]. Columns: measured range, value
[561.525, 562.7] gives -0.06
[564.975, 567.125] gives -0.14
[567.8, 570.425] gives -0.19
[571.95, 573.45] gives -0.24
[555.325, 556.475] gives -0.10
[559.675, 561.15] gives 0.03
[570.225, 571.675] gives -0.15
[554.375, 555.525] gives -0.13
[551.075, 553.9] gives -0.04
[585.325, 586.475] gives -0.20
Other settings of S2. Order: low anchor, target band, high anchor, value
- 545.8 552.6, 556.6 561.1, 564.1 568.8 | 0.16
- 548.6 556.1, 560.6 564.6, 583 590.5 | 0.00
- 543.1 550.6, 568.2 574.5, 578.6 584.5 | 0.26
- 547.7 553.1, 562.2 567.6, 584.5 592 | -0.42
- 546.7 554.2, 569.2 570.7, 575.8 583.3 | 0.08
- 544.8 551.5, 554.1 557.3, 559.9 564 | -0.25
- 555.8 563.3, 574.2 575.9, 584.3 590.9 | -0.41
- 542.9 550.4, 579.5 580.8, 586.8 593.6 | -0.50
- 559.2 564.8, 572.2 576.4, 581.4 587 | -0.34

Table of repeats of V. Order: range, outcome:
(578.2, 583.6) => 34.61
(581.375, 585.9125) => 32.31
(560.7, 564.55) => 27.57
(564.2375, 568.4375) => 29.1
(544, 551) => 23.51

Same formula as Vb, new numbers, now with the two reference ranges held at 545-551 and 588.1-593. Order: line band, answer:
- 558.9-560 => -0.03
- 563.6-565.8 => -0.15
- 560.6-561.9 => -0.07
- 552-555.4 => -0.11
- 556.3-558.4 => -0.12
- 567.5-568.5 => -0.22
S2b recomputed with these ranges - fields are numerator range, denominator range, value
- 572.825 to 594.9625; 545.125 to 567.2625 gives 1.24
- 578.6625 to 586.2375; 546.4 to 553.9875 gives 1.42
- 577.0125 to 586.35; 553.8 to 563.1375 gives 1.33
